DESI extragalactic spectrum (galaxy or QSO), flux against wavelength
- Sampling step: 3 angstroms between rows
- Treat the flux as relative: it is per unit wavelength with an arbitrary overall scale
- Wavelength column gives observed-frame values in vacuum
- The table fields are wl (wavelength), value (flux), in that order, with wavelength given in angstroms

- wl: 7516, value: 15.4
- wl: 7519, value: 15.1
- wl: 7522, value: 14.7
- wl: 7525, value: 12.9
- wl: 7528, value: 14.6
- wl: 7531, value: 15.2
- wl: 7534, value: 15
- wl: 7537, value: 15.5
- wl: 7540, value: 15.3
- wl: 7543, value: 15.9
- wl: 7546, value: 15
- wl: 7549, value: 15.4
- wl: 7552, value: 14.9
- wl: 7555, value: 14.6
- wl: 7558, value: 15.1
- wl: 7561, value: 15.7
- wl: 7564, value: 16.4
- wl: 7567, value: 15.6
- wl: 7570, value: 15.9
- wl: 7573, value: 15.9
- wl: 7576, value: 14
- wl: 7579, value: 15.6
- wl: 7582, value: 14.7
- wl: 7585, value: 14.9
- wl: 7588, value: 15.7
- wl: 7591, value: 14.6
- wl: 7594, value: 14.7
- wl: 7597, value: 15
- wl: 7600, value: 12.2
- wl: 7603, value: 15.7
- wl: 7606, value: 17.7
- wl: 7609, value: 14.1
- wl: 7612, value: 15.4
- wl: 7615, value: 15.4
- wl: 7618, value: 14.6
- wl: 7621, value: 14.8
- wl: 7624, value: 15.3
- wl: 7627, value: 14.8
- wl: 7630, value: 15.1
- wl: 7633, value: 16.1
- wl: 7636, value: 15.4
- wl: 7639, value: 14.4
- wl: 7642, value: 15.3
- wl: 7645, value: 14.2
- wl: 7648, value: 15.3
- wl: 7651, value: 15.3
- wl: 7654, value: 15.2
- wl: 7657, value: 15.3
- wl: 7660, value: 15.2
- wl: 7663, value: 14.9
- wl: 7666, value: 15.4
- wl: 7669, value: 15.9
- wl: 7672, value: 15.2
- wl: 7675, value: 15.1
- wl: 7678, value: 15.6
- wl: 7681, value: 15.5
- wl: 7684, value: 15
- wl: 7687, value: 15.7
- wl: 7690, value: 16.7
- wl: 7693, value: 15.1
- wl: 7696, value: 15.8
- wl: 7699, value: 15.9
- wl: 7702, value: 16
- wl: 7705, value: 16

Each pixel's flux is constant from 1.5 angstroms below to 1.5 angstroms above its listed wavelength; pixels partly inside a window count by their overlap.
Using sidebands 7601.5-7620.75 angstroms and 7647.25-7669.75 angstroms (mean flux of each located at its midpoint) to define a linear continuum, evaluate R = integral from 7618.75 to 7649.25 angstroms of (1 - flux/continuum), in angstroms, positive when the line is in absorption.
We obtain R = 0.62 angstroms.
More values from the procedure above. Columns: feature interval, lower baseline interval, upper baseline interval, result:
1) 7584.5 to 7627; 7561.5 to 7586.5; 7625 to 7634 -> 0.9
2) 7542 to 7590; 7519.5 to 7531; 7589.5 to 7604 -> -3.2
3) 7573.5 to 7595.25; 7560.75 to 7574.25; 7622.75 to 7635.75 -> 1.1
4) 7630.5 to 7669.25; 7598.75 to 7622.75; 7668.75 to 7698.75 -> 0.3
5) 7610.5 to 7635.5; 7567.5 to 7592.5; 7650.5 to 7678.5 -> 0.1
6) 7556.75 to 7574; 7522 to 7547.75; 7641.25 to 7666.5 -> -0.9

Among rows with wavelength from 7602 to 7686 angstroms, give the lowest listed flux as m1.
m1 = 14.1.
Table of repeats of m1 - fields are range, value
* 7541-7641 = 12.2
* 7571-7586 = 14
